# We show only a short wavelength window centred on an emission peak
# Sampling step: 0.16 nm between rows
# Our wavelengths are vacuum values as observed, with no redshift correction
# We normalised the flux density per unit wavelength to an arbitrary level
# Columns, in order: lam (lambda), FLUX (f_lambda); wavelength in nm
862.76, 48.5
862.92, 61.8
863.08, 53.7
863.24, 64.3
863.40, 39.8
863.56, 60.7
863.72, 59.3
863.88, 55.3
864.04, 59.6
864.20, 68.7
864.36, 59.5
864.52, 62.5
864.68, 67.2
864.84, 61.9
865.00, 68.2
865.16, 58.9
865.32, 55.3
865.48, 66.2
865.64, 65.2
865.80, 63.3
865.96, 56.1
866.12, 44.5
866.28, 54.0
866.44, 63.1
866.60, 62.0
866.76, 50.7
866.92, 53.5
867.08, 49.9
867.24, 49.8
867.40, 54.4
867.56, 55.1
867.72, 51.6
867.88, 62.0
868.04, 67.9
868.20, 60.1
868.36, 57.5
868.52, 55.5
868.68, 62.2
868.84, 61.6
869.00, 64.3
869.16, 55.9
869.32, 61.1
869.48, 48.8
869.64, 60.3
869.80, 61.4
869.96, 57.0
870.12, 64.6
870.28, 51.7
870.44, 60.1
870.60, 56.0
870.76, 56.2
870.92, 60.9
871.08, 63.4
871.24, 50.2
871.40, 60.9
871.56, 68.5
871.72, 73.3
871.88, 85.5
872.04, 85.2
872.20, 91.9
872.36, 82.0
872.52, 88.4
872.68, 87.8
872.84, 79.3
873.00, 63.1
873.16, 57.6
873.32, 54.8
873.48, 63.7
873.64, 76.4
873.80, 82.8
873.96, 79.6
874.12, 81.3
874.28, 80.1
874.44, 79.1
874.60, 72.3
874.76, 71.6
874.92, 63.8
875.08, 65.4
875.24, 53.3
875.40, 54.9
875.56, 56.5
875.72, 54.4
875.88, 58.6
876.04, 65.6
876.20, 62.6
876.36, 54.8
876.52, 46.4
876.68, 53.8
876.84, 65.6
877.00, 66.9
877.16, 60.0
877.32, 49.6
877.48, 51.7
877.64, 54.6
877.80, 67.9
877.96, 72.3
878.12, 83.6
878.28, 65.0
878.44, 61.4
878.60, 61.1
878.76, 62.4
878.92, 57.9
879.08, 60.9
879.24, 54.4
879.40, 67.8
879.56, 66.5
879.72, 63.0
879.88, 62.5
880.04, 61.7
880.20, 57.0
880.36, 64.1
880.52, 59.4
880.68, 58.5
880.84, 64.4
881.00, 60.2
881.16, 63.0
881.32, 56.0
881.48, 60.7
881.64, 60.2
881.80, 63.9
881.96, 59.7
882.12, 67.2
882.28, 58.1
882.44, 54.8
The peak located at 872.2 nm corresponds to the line [S II]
